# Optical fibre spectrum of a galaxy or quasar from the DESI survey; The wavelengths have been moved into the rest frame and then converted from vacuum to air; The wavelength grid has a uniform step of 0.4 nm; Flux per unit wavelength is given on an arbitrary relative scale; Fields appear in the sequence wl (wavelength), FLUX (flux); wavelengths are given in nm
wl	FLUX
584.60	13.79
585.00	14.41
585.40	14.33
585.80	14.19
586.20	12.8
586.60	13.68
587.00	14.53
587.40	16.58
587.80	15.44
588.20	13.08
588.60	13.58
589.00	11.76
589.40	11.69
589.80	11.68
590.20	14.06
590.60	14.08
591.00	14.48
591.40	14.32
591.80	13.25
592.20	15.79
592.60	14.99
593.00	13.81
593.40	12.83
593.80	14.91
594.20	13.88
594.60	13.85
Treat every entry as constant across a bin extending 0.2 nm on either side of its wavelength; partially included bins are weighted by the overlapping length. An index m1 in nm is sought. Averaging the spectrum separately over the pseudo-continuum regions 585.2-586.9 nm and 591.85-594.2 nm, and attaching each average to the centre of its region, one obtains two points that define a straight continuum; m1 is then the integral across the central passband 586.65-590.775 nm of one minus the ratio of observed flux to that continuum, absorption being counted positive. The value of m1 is 0.10 nm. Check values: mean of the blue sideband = 13.8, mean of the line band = 13.6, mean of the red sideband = 14.3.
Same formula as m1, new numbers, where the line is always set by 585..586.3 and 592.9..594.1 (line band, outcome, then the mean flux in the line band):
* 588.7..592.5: 0.106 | 13.5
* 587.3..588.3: -0.083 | 15.1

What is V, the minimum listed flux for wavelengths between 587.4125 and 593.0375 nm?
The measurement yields 11.68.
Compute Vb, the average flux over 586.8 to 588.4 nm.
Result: 14.9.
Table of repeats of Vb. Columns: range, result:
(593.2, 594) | 13.9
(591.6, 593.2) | 14.5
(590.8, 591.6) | 14.4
